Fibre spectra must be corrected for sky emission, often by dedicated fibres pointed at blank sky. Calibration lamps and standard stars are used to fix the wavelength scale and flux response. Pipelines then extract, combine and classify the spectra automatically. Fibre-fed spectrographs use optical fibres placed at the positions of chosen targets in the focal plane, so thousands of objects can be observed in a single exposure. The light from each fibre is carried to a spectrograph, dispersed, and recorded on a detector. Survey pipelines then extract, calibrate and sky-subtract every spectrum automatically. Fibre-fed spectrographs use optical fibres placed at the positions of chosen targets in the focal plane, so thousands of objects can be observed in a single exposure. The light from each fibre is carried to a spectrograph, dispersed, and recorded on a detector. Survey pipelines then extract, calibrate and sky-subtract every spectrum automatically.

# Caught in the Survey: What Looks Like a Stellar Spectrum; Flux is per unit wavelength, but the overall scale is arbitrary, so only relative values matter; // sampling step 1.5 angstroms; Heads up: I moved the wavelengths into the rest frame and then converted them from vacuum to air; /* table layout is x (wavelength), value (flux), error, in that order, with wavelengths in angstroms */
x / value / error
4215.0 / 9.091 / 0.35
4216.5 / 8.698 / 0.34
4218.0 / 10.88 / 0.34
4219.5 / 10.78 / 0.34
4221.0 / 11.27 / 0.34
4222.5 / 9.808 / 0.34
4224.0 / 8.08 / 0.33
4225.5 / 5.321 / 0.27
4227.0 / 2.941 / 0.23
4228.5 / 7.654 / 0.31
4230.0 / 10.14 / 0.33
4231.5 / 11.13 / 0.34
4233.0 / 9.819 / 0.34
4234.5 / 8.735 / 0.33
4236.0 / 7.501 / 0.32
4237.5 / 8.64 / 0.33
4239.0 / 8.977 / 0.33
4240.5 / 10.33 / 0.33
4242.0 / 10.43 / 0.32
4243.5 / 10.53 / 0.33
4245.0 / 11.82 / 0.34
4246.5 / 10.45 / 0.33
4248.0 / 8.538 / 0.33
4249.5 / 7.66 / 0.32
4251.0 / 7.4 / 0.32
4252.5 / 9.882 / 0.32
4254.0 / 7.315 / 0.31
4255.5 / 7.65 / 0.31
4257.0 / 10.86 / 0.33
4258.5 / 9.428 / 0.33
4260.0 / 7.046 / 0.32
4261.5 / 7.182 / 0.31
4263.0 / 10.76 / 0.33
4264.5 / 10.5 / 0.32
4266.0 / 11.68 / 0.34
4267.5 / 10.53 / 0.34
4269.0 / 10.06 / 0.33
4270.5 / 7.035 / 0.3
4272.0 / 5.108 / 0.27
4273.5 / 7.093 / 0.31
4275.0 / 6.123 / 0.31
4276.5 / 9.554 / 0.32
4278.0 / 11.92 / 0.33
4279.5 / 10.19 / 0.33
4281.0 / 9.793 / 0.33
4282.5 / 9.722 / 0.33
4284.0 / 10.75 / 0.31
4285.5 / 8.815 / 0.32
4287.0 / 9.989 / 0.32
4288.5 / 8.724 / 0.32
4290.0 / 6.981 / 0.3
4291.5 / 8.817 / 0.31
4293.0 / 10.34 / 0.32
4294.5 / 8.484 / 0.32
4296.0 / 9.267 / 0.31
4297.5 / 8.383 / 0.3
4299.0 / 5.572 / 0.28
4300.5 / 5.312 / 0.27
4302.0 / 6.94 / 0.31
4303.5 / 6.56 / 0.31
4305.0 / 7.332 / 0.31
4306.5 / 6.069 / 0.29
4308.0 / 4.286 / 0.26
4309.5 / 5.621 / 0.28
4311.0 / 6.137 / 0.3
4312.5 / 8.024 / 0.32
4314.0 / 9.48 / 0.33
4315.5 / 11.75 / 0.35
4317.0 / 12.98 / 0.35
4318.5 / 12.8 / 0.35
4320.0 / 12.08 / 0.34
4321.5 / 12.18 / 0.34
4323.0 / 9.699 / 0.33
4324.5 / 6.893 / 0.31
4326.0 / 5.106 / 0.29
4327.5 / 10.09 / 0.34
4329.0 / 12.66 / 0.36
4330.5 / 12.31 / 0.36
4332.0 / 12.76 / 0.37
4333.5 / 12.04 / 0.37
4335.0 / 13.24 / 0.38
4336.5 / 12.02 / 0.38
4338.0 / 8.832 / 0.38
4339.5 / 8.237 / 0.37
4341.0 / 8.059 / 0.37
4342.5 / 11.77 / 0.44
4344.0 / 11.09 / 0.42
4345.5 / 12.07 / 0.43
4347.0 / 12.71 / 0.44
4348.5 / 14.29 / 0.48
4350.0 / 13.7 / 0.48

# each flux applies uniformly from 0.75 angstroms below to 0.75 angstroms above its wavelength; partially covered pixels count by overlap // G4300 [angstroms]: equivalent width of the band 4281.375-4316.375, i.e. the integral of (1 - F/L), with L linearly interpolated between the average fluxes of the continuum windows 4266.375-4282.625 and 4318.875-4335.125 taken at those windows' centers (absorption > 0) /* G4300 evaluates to 6.1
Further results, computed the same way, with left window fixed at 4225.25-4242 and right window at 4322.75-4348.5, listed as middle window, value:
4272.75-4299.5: 1.8 angstroms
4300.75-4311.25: 4.1 angstroms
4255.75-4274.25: 0.5 angstroms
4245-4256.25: 0.2 angstroms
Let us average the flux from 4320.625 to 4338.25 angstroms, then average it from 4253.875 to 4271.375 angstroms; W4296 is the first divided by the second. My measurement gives 1.16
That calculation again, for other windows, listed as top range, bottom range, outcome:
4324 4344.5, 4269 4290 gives 1.18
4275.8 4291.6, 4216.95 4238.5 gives 1.10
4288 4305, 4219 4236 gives 0.90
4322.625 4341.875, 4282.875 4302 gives 1.21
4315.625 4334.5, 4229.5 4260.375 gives 1.19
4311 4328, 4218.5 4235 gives 1.14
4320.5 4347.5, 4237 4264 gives 1.16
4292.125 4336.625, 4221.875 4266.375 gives 1.03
